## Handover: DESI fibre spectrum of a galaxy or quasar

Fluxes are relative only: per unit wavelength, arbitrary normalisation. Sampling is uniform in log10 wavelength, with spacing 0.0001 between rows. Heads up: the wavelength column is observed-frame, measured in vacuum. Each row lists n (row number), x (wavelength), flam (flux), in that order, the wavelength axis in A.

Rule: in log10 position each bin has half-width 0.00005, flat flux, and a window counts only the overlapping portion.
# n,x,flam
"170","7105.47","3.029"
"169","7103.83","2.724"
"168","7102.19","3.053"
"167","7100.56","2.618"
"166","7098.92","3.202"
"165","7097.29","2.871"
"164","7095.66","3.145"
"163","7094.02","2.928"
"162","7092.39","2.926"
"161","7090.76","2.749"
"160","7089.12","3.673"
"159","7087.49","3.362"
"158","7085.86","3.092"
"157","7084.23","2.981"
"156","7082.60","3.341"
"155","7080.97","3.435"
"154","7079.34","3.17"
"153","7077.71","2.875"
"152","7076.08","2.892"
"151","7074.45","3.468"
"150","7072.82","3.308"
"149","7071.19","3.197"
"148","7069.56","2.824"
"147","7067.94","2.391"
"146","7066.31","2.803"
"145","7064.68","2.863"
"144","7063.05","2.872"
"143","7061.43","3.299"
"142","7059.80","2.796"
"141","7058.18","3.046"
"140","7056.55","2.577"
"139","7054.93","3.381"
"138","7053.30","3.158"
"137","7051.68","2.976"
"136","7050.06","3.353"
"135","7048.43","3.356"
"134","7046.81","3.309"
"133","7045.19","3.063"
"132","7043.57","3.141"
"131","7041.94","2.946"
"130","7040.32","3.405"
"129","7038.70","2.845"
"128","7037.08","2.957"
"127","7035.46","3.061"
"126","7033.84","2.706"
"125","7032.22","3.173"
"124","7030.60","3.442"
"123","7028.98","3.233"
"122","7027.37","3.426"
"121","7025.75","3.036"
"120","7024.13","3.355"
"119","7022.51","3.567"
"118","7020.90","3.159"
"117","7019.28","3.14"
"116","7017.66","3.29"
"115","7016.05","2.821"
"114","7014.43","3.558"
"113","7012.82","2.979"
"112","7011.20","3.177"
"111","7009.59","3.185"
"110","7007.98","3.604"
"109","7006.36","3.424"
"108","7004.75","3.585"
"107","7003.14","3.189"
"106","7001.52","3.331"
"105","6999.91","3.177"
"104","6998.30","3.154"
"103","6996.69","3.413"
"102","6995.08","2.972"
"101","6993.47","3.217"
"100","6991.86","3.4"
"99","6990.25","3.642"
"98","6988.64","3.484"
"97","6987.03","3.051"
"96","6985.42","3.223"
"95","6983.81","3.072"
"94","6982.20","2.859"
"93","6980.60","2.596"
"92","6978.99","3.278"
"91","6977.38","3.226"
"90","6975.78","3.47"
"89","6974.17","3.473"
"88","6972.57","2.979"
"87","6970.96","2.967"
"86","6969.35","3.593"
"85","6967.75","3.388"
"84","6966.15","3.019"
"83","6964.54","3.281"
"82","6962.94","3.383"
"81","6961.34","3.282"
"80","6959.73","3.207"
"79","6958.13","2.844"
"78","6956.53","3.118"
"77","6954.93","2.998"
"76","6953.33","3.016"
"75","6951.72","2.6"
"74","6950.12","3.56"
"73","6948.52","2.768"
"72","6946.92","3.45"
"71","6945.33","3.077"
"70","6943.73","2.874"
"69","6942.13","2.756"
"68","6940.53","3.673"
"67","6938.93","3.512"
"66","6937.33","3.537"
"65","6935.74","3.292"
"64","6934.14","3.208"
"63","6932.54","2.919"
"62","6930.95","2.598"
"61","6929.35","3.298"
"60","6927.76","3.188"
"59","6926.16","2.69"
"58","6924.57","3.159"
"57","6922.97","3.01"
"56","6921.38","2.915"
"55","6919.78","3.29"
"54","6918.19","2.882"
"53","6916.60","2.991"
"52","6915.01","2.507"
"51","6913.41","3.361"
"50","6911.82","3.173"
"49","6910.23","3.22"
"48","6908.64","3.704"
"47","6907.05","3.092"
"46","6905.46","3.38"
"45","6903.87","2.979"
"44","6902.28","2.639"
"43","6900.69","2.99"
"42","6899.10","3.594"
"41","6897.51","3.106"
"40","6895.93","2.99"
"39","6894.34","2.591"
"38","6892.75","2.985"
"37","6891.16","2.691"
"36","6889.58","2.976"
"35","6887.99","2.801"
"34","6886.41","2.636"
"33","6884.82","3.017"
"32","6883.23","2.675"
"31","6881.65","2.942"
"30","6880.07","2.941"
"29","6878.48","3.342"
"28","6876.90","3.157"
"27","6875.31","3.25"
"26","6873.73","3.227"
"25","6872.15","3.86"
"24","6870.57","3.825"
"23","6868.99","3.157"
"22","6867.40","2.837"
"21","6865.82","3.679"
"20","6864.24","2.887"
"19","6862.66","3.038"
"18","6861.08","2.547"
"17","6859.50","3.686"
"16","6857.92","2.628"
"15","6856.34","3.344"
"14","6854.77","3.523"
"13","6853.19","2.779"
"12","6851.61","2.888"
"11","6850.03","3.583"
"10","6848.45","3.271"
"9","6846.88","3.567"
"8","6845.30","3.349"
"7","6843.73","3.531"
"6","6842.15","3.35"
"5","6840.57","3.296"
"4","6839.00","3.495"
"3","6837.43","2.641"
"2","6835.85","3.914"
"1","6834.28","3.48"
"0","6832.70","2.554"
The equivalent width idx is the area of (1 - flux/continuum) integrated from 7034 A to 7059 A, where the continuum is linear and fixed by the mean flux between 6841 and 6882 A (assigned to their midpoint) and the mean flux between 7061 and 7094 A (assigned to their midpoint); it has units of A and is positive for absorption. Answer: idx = 0.0 A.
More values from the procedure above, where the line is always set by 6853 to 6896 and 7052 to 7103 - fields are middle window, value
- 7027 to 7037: -0.3 A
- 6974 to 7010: -2.4 A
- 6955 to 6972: -0.7 A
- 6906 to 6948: -0.8 A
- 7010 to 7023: -0.6 A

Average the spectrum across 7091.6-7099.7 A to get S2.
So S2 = 3.02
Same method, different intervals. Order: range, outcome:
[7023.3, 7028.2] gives 3.27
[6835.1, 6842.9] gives 3.34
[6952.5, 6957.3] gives 3.04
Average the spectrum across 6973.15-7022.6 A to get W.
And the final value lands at 3.24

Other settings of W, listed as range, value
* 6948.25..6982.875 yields 3.14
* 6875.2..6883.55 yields 3.06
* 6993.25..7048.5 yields 3.21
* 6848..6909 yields 3.1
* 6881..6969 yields 3.07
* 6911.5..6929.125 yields 3.02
